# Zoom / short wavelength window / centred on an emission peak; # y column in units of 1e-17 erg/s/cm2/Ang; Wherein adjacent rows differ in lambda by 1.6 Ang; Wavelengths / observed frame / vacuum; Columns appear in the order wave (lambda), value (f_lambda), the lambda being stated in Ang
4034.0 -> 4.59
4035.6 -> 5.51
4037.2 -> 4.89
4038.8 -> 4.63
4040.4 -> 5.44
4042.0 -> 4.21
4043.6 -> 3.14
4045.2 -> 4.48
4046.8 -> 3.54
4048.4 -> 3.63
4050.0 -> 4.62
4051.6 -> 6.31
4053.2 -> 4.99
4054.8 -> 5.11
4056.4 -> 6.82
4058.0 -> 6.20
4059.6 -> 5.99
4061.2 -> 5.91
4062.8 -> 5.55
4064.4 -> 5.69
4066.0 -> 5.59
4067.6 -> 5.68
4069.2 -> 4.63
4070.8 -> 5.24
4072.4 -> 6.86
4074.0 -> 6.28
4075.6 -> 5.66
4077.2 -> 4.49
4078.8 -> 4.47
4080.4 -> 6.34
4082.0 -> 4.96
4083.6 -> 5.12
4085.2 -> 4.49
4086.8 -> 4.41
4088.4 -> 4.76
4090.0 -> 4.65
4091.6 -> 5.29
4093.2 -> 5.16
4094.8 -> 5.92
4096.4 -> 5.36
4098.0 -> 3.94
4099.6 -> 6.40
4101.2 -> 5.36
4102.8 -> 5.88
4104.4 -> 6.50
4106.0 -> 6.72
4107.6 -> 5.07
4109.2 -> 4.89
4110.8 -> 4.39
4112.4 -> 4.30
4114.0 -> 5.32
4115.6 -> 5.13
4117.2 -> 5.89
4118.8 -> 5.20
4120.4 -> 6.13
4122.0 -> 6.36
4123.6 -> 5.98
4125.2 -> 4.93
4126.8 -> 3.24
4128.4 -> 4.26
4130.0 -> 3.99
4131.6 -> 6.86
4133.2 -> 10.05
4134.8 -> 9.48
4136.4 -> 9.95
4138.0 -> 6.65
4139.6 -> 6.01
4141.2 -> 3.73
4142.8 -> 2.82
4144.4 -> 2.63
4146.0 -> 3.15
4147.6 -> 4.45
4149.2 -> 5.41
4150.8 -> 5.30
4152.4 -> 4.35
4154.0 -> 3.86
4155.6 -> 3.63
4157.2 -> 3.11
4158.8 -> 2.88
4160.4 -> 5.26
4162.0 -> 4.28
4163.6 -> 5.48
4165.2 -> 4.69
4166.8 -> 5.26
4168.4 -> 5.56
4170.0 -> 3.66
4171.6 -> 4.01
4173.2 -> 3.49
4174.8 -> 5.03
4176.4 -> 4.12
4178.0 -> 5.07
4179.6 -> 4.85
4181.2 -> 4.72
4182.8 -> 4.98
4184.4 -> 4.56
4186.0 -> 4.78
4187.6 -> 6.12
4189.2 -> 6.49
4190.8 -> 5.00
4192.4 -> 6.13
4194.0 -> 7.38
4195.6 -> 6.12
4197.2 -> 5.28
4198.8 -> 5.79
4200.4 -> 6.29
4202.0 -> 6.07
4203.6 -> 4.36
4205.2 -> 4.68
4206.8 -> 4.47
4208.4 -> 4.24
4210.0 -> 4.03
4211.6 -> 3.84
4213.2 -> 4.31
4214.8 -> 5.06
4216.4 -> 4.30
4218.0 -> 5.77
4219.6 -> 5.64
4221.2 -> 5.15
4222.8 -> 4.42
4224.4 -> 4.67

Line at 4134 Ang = [O II]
